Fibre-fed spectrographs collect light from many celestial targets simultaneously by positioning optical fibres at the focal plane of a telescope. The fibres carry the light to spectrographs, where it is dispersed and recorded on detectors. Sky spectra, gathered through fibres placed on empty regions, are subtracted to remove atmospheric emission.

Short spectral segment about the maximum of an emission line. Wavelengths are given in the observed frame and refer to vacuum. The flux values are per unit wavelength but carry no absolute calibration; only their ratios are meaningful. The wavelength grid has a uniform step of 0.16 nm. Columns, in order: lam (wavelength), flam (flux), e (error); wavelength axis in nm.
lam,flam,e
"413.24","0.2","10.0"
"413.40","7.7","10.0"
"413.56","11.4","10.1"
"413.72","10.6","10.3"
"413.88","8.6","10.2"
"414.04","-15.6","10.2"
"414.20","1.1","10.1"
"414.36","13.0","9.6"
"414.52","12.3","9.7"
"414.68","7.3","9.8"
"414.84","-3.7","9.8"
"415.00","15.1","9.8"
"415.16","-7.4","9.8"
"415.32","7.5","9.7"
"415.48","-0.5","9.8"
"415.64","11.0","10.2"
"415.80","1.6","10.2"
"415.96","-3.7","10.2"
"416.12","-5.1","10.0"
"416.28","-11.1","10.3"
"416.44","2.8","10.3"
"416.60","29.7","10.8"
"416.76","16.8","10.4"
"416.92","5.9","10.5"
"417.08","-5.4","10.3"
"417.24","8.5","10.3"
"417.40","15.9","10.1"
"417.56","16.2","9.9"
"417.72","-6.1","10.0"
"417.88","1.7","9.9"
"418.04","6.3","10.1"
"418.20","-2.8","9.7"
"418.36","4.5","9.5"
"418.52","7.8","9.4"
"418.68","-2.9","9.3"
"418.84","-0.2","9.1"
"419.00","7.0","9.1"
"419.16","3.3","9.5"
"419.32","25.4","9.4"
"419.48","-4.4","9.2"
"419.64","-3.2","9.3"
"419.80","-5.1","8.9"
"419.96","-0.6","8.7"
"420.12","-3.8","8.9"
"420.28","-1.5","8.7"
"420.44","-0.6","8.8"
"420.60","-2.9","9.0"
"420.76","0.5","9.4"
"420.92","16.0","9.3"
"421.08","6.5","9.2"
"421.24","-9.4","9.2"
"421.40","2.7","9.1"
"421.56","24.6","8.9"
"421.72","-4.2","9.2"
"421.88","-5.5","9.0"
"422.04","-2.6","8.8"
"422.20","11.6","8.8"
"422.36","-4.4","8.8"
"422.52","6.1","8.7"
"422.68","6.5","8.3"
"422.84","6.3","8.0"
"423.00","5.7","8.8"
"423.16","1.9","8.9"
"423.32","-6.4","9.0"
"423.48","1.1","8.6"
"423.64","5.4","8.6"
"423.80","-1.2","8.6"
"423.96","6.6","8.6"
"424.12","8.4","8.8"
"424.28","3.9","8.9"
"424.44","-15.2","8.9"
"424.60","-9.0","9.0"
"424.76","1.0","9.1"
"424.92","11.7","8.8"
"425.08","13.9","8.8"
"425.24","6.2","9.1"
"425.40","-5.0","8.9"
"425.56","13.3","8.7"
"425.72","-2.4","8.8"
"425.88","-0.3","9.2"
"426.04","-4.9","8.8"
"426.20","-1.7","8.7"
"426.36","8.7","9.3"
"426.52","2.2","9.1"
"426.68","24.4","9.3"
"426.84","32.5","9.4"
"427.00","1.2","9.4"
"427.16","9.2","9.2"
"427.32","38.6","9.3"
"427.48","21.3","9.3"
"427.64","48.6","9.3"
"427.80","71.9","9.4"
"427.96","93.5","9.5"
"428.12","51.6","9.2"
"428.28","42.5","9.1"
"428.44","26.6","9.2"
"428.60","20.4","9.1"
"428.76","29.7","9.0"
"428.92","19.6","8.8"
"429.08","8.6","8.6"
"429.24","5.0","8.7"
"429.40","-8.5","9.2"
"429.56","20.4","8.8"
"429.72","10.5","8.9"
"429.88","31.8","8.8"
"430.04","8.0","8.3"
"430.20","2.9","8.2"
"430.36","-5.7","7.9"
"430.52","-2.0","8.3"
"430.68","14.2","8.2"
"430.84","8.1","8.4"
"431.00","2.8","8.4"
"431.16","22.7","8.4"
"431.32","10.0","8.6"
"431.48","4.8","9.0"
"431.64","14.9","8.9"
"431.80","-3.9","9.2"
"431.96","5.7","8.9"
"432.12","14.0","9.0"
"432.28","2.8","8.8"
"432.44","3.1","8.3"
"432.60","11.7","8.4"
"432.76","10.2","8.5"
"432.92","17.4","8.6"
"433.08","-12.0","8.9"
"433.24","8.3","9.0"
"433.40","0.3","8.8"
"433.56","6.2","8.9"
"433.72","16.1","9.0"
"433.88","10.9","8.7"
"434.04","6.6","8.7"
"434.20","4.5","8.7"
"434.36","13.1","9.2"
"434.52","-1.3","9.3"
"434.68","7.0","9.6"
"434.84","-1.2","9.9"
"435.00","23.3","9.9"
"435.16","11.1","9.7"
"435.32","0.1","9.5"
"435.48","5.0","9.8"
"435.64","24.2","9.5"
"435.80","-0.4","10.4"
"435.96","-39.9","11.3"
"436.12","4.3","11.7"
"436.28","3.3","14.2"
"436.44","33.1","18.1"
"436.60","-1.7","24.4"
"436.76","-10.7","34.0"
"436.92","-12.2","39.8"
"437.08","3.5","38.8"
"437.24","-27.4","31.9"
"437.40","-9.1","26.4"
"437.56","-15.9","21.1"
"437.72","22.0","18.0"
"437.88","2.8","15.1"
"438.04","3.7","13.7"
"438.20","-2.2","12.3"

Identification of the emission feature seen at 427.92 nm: Lyman alpha 1216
